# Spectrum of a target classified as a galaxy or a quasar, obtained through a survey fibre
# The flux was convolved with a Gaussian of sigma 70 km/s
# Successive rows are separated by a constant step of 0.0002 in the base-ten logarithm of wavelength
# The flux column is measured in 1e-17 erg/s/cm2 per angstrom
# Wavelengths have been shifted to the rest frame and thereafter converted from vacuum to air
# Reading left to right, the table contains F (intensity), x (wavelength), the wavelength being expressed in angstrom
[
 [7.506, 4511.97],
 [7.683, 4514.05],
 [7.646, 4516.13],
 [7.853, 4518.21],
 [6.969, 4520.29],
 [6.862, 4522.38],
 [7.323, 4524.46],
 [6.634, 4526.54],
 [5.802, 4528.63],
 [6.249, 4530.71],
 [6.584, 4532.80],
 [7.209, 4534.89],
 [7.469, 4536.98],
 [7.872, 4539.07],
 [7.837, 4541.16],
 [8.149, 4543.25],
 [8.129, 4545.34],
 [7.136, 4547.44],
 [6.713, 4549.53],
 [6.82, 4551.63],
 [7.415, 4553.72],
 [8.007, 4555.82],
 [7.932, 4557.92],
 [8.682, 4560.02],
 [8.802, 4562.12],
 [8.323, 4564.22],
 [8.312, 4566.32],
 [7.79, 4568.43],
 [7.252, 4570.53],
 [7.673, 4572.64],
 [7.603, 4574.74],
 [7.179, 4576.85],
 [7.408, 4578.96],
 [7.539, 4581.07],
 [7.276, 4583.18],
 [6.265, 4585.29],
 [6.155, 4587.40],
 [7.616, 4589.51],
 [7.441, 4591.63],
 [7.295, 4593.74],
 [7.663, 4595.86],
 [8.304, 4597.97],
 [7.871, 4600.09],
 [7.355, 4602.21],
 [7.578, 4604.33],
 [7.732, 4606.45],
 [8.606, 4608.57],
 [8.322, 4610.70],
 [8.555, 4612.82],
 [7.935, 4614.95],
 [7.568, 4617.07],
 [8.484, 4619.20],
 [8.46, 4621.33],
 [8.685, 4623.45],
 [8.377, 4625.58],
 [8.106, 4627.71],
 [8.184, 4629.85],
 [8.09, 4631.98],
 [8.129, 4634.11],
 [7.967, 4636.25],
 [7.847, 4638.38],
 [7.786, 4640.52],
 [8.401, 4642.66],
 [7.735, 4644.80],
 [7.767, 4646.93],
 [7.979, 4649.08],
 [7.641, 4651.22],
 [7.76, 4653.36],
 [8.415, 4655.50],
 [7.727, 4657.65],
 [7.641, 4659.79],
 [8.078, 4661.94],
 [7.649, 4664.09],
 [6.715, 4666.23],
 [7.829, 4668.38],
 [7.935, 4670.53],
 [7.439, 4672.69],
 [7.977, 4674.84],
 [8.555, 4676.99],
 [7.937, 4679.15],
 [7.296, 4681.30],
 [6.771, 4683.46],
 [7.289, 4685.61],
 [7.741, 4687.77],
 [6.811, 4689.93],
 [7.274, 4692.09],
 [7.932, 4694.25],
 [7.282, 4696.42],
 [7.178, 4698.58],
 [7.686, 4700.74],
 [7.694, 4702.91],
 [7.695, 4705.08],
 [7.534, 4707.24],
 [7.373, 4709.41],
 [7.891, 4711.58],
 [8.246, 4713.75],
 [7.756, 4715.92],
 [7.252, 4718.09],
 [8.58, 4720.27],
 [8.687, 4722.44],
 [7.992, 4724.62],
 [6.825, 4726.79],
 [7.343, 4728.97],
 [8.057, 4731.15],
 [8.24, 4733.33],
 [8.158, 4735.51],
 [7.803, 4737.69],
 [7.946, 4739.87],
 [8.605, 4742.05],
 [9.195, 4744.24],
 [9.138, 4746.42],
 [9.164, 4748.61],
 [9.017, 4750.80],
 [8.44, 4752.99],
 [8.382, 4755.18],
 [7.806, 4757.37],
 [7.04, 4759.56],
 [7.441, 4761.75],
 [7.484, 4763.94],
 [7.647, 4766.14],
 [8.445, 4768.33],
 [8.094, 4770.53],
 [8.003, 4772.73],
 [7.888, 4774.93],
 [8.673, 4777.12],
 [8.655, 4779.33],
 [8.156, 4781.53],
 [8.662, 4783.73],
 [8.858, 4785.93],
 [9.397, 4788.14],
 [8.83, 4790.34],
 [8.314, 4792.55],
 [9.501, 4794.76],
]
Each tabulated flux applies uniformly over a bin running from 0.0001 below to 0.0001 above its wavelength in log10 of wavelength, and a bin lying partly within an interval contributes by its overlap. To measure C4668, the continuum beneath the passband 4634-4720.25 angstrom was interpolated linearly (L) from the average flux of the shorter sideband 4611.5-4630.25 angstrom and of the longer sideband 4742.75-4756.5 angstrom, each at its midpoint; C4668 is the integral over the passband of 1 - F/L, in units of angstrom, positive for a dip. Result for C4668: 8.4 angstrom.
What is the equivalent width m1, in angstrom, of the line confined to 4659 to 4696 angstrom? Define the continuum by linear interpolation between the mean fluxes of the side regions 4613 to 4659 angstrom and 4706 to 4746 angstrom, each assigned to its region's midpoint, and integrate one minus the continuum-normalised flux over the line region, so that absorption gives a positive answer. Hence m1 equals 2.09 angstrom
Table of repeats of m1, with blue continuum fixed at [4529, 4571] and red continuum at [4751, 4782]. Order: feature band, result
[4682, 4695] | 1.0 angstrom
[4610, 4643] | -1.8 angstrom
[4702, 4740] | 0.5 angstrom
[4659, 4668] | 0.3 angstrom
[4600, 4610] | -0.2 angstrom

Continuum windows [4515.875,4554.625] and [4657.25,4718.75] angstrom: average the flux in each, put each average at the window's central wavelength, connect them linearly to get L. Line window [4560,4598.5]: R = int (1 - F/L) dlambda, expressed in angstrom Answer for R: -1.4 angstrom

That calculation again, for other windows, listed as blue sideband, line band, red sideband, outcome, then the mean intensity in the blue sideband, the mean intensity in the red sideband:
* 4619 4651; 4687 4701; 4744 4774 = 1.3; 8.11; 8.2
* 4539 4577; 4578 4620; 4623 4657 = 1.4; 7.78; 8.04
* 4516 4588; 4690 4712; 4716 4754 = 1.6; 7.4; 8.25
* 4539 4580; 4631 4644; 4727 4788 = -0.1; 7.75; 8.23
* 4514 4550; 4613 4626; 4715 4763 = -1.1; 7.22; 8.13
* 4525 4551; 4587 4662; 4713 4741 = -4.4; 7.15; 7.91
